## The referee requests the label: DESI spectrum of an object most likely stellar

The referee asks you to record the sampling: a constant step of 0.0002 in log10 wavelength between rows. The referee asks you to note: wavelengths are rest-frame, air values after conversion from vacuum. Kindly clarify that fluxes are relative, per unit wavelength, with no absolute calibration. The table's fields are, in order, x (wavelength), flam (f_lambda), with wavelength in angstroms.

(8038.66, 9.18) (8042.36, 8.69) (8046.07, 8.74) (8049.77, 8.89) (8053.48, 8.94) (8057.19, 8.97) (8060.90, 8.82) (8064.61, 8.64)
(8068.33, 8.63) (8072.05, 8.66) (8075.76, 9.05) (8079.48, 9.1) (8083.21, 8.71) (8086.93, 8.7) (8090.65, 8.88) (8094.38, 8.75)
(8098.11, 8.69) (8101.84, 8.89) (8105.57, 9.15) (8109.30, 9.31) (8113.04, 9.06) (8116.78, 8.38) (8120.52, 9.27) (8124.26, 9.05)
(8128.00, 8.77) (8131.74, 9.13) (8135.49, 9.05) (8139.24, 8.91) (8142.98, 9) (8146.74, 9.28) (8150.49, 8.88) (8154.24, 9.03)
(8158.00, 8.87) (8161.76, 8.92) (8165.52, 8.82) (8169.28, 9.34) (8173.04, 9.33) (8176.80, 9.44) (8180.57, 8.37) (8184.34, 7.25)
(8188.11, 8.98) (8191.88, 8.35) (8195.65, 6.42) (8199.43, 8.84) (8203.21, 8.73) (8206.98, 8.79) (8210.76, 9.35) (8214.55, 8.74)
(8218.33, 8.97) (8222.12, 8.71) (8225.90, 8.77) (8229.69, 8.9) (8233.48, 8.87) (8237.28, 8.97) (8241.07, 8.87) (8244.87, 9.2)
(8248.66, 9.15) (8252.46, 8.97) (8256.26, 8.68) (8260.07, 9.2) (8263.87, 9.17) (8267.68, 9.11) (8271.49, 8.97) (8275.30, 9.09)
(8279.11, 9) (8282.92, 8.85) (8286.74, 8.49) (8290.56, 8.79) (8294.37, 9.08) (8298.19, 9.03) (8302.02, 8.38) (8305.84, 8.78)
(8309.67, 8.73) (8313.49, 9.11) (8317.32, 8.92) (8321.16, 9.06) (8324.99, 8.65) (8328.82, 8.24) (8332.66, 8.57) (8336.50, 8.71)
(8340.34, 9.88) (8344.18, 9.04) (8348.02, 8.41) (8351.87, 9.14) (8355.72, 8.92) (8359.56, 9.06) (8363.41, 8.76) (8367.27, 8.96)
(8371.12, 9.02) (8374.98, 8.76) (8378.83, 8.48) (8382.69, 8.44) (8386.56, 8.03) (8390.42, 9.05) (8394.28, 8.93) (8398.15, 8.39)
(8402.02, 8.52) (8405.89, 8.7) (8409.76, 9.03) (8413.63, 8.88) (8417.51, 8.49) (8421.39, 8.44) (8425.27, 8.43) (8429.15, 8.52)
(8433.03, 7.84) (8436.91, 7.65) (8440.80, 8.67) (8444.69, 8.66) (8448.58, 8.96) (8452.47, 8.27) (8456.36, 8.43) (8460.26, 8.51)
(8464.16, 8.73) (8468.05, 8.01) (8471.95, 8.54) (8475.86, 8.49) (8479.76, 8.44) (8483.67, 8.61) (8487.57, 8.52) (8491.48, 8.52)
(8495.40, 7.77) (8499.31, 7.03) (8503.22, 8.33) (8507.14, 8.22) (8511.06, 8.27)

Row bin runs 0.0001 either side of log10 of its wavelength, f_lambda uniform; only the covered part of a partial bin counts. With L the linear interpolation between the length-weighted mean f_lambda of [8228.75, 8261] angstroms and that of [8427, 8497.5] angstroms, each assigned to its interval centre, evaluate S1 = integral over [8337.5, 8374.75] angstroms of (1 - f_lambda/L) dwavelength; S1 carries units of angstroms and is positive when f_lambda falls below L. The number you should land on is -1.39 angstroms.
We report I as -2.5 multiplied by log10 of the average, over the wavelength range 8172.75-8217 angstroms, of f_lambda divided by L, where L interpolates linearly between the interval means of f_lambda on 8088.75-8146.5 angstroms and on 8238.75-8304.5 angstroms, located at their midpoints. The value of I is 0.05 mag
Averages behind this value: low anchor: 8.96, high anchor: 8.94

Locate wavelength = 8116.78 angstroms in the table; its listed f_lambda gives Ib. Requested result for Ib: 8.38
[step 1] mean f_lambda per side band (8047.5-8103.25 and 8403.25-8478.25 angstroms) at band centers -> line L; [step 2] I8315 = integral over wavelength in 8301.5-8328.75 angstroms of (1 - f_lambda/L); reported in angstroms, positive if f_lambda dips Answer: -0.6 angstroms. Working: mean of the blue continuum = 8.82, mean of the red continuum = 8.49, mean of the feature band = 8.79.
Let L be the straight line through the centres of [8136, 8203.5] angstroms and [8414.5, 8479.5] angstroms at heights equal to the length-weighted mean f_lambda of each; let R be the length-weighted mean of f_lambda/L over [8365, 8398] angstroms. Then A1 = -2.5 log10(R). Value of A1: -0.025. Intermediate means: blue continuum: 8.71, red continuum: 8.42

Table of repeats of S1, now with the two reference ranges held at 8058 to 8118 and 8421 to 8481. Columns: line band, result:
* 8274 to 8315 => -1.16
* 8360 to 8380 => -0.75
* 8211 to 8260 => -1.45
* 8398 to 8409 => -0.19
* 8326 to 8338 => 0.06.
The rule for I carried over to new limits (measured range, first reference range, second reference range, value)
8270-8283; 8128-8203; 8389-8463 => -0.04 mag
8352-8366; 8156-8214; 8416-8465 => -0.06 mag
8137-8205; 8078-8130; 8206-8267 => 0.03 mag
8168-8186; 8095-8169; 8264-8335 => 0.02 mag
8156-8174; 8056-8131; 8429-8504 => -0.03 mag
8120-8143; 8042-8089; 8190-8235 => -0.04 mag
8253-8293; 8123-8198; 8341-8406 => -0.02 mag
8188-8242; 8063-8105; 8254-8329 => 0.02 mag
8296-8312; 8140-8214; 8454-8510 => -0.02 mag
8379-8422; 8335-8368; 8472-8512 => 0.01 mag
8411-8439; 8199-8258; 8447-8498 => 0.02 mag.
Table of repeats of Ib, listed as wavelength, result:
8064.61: 8.64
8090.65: 8.88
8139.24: 8.91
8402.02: 8.52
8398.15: 8.39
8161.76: 8.92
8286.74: 8.49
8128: 8.77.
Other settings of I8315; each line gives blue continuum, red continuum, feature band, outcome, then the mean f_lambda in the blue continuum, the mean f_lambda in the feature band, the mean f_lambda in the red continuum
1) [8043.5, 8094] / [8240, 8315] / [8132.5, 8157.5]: -0.4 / 8.82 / 9.02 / 8.93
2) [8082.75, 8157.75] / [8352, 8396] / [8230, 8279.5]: -0.9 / 8.95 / 9.02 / 8.78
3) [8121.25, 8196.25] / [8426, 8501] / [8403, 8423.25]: -0.7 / 8.81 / 8.7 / 8.33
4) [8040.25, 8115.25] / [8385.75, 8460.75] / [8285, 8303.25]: -0.2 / 8.86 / 8.77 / 8.53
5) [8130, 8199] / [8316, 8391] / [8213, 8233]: -0.1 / 8.74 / 8.83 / 8.8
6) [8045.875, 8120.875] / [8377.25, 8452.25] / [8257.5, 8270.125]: -0.7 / 8.86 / 9.12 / 8.53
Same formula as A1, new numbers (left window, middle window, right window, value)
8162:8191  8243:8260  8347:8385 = -0.03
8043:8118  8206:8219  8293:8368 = -0.01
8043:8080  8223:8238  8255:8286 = 0.01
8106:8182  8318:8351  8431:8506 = -0.03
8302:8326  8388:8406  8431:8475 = -0.02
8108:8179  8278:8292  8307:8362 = 0.02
